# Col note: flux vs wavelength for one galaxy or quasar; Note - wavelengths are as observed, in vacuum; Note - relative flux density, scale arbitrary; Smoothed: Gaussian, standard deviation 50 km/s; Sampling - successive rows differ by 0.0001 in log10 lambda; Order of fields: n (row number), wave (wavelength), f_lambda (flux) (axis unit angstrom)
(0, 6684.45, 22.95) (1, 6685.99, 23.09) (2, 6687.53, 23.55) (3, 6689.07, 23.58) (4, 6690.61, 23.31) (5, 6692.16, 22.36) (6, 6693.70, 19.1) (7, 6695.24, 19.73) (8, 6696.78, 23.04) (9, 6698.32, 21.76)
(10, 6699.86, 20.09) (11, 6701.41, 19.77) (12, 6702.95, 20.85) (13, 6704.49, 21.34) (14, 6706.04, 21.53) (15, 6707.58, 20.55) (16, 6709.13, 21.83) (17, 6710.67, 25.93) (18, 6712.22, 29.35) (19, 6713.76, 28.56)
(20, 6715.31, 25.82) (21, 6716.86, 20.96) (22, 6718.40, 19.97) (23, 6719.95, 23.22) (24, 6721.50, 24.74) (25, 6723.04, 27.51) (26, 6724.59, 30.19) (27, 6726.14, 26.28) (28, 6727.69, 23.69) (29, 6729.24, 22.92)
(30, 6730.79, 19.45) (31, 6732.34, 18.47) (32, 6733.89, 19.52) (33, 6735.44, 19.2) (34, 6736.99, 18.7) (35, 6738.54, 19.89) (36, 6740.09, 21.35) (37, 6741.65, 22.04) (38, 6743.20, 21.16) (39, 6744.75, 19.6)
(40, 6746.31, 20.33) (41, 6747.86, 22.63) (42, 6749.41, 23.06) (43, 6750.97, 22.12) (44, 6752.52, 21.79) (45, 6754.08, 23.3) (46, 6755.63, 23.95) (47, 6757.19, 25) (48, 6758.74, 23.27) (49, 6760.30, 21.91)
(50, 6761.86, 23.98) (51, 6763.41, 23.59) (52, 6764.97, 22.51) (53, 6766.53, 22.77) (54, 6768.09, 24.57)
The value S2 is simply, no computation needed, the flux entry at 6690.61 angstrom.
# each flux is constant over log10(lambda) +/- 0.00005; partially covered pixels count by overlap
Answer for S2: 23.31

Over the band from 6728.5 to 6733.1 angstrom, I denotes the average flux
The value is 20.3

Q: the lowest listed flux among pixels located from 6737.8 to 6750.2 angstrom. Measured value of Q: 19.6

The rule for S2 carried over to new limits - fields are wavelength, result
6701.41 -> 19.77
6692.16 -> 22.36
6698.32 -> 21.76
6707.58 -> 20.55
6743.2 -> 21.16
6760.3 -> 21.91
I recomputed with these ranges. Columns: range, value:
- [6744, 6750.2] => 21.4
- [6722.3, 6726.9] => 28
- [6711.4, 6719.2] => 24.9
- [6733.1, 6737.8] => 19.2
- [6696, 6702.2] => 21.2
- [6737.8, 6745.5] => 20.8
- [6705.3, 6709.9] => 21.3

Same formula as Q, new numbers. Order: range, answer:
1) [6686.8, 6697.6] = 19.1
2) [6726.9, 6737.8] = 18.47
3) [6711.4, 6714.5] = 28.56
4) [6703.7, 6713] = 20.55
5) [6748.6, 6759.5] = 21.79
